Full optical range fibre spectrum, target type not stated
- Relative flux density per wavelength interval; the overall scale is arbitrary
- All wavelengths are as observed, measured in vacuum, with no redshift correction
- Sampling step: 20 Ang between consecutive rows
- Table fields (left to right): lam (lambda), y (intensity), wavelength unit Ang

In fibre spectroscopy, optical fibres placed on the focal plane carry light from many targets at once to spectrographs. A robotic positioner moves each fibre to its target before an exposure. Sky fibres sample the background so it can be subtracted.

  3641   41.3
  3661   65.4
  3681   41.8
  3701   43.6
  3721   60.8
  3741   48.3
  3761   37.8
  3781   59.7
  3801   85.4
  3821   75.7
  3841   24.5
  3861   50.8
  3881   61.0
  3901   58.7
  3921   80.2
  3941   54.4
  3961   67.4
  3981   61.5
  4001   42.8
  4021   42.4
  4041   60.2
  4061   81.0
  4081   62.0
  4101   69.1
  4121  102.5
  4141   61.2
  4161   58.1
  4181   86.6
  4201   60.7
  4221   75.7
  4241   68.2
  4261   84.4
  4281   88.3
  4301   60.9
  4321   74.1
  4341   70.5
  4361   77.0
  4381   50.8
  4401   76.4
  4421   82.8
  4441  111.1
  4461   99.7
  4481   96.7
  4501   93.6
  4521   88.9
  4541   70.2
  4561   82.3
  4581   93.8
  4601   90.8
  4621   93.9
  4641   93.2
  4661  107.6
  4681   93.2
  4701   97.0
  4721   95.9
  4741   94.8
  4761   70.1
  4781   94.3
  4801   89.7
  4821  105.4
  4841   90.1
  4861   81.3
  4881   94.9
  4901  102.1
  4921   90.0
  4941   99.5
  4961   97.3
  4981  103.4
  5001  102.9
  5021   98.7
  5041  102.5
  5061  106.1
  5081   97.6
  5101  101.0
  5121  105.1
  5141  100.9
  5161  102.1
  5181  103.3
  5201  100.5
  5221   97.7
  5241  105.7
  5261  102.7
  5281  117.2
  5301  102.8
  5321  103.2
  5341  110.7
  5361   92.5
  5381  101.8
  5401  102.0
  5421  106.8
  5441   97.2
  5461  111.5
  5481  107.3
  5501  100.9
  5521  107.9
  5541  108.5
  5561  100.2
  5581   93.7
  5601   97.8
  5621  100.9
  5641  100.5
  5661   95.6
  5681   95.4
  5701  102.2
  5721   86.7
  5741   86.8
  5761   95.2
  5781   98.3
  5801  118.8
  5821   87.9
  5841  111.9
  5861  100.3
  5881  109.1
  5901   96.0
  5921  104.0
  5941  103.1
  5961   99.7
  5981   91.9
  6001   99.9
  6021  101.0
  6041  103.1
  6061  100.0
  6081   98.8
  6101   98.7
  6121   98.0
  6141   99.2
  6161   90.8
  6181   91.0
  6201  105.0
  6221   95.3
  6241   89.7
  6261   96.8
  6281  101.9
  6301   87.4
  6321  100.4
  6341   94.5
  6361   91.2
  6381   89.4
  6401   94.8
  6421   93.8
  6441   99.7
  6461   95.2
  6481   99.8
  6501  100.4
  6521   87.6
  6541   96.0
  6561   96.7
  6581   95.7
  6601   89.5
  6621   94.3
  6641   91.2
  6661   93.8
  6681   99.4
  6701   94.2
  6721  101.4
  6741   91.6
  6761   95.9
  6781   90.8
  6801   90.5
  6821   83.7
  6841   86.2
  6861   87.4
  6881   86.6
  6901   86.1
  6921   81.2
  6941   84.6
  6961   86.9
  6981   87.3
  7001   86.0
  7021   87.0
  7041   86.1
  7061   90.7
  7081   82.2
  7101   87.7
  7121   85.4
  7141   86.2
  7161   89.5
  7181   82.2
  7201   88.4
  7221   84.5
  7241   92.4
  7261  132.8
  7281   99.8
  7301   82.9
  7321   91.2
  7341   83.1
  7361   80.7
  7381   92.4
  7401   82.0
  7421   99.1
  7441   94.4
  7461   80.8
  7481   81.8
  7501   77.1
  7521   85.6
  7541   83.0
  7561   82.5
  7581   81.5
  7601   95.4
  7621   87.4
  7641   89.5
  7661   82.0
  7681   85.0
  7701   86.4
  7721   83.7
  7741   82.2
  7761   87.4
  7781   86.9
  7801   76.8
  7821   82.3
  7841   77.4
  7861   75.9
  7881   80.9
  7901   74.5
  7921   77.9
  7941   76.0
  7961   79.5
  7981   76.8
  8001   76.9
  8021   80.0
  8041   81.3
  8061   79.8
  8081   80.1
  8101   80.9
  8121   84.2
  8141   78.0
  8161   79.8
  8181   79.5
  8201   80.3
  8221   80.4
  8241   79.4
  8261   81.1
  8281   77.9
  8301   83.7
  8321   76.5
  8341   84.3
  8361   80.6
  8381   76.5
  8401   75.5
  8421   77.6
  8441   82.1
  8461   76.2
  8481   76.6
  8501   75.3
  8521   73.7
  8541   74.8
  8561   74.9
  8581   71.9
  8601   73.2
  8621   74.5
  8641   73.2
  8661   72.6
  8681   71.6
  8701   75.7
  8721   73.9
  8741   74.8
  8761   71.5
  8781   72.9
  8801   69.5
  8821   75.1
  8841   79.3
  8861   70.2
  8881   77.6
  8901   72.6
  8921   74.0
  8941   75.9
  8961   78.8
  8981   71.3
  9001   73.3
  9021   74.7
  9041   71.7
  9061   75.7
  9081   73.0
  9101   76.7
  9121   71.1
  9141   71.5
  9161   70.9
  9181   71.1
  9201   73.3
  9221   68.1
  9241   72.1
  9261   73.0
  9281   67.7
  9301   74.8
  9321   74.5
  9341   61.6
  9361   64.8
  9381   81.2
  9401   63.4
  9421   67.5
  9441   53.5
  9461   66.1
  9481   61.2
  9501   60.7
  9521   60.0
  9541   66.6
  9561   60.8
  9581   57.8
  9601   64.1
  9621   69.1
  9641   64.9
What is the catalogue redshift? 0.11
